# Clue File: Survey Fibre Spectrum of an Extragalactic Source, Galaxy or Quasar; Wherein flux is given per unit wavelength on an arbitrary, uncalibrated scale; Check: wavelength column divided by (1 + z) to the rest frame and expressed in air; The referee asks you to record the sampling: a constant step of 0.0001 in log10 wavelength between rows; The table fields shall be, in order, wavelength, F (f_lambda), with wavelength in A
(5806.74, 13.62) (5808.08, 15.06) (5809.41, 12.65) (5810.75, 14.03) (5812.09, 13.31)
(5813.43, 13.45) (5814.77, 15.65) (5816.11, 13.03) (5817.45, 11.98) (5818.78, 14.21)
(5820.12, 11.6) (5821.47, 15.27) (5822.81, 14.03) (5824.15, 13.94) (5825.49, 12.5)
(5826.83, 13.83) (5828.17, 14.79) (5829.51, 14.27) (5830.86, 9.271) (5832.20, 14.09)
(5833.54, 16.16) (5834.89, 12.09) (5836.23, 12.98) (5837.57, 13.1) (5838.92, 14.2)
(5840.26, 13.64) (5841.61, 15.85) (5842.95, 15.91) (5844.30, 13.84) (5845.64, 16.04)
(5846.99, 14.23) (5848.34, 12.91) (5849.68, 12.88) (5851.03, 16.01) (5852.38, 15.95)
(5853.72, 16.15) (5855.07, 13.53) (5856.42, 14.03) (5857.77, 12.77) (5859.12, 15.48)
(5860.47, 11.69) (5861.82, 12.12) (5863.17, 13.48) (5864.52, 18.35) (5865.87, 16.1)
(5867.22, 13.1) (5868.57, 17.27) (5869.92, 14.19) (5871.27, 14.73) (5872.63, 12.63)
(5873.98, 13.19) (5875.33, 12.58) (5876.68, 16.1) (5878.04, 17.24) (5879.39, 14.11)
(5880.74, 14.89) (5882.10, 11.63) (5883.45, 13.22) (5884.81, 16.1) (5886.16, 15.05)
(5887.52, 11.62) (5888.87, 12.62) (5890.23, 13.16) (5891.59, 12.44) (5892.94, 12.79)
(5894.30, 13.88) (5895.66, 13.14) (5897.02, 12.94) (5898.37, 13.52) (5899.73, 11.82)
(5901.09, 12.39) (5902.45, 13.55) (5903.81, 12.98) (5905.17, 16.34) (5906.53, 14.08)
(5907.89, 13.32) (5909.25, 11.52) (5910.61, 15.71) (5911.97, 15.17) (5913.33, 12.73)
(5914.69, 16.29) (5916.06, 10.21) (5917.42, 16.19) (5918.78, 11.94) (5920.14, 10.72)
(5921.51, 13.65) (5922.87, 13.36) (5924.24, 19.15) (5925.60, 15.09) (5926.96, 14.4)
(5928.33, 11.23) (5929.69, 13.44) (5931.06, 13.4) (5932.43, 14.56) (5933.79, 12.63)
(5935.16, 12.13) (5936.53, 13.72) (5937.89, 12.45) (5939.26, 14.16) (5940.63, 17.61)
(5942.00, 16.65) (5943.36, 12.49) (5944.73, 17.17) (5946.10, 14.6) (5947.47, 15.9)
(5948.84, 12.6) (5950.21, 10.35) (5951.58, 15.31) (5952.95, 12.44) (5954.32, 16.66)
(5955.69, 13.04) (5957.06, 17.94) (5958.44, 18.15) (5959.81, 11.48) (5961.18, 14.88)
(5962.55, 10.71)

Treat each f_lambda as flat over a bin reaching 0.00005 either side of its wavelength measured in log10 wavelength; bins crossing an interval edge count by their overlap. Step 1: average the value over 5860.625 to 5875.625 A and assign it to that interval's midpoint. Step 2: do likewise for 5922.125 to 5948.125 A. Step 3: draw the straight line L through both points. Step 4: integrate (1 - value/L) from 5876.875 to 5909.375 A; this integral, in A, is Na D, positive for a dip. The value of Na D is 1.7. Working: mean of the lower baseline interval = 14.3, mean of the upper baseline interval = 14.4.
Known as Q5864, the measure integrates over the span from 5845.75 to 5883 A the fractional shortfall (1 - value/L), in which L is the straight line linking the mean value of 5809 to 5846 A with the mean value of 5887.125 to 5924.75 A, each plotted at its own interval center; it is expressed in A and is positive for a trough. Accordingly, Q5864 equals -2.0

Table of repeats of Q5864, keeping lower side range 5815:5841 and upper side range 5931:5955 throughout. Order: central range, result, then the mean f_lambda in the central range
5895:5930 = 0.8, 13.7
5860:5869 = -0.6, 14.6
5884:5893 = 0.3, 13.4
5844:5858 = -0.9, 14.5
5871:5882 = -0.4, 14.3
